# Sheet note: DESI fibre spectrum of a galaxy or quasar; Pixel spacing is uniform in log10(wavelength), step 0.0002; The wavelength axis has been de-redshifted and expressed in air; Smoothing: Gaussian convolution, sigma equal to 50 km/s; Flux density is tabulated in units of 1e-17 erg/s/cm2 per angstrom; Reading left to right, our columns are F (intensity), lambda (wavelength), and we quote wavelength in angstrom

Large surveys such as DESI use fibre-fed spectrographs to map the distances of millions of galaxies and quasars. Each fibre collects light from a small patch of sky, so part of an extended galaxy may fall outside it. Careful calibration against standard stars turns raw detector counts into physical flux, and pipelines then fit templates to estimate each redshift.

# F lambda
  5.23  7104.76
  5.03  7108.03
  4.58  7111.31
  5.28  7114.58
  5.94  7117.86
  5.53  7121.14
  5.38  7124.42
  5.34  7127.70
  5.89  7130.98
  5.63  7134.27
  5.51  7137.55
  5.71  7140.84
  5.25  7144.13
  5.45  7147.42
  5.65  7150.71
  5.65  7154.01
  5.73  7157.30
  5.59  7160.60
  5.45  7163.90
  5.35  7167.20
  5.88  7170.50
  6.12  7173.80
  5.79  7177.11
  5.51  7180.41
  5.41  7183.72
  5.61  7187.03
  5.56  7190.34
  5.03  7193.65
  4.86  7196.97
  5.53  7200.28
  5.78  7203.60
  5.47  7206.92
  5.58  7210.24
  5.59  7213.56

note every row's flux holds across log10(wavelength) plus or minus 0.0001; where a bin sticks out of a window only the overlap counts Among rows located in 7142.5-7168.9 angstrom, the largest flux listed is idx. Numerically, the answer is 5.73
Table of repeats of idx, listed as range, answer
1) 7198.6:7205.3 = 5.78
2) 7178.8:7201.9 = 5.61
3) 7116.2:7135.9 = 5.94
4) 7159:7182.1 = 6.12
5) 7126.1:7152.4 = 5.89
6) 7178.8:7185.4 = 5.51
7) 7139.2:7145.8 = 5.71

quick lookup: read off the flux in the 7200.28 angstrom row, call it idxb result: 5.53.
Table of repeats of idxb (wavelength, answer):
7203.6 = 5.78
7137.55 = 5.51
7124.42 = 5.38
